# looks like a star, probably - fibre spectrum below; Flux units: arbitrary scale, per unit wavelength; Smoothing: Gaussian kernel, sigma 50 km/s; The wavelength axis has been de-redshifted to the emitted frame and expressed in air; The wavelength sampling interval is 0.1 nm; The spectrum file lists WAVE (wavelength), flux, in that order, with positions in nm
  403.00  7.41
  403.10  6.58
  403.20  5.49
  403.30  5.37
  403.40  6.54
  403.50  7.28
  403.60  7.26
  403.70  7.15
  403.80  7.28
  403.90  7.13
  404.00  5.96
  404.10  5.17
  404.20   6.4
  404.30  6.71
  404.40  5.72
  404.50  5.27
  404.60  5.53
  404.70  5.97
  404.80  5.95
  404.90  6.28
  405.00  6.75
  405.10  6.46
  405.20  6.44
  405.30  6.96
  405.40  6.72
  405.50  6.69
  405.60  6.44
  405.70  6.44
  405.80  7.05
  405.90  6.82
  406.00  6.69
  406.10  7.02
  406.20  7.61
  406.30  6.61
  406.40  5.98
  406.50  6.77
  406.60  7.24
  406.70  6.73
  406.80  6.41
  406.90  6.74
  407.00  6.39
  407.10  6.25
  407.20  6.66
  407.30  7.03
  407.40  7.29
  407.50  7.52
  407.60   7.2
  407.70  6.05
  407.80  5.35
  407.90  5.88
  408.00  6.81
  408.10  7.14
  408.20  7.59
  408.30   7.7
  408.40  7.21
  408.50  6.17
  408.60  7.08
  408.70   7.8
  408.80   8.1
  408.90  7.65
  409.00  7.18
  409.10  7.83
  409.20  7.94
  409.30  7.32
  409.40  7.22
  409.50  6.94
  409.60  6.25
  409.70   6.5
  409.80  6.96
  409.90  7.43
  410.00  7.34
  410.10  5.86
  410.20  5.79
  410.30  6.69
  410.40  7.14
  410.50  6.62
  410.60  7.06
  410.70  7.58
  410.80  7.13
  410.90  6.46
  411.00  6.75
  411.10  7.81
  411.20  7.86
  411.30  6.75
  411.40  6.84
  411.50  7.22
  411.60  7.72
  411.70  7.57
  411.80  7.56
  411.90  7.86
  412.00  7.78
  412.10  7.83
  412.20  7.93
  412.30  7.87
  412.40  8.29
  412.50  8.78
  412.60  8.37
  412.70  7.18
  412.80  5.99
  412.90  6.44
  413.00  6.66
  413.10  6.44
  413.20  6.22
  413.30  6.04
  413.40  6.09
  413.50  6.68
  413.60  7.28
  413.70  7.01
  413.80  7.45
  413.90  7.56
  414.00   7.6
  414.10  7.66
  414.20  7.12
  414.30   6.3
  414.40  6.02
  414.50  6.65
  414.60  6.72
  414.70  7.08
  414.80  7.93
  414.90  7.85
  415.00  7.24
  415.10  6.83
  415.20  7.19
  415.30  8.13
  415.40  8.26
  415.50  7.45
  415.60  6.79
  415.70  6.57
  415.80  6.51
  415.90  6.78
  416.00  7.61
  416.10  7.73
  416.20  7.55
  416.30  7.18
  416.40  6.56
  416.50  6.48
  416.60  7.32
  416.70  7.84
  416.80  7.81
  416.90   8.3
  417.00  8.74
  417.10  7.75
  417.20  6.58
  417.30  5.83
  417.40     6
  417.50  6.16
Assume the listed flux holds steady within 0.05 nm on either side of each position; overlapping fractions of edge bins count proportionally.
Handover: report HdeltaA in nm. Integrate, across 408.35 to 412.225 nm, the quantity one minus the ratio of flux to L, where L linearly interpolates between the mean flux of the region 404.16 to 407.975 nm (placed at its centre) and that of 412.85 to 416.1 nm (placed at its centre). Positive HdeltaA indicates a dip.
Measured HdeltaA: -0.24 nm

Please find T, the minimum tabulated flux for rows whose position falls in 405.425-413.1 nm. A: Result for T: 5.35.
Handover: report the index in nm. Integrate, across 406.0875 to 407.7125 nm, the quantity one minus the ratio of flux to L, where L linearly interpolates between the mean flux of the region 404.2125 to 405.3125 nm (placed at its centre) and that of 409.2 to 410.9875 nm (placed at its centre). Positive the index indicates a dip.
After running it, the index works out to -0.09 nm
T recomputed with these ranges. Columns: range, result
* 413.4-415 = 6.02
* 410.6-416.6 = 5.99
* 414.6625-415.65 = 6.79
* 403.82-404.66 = 5.17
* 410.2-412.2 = 5.79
